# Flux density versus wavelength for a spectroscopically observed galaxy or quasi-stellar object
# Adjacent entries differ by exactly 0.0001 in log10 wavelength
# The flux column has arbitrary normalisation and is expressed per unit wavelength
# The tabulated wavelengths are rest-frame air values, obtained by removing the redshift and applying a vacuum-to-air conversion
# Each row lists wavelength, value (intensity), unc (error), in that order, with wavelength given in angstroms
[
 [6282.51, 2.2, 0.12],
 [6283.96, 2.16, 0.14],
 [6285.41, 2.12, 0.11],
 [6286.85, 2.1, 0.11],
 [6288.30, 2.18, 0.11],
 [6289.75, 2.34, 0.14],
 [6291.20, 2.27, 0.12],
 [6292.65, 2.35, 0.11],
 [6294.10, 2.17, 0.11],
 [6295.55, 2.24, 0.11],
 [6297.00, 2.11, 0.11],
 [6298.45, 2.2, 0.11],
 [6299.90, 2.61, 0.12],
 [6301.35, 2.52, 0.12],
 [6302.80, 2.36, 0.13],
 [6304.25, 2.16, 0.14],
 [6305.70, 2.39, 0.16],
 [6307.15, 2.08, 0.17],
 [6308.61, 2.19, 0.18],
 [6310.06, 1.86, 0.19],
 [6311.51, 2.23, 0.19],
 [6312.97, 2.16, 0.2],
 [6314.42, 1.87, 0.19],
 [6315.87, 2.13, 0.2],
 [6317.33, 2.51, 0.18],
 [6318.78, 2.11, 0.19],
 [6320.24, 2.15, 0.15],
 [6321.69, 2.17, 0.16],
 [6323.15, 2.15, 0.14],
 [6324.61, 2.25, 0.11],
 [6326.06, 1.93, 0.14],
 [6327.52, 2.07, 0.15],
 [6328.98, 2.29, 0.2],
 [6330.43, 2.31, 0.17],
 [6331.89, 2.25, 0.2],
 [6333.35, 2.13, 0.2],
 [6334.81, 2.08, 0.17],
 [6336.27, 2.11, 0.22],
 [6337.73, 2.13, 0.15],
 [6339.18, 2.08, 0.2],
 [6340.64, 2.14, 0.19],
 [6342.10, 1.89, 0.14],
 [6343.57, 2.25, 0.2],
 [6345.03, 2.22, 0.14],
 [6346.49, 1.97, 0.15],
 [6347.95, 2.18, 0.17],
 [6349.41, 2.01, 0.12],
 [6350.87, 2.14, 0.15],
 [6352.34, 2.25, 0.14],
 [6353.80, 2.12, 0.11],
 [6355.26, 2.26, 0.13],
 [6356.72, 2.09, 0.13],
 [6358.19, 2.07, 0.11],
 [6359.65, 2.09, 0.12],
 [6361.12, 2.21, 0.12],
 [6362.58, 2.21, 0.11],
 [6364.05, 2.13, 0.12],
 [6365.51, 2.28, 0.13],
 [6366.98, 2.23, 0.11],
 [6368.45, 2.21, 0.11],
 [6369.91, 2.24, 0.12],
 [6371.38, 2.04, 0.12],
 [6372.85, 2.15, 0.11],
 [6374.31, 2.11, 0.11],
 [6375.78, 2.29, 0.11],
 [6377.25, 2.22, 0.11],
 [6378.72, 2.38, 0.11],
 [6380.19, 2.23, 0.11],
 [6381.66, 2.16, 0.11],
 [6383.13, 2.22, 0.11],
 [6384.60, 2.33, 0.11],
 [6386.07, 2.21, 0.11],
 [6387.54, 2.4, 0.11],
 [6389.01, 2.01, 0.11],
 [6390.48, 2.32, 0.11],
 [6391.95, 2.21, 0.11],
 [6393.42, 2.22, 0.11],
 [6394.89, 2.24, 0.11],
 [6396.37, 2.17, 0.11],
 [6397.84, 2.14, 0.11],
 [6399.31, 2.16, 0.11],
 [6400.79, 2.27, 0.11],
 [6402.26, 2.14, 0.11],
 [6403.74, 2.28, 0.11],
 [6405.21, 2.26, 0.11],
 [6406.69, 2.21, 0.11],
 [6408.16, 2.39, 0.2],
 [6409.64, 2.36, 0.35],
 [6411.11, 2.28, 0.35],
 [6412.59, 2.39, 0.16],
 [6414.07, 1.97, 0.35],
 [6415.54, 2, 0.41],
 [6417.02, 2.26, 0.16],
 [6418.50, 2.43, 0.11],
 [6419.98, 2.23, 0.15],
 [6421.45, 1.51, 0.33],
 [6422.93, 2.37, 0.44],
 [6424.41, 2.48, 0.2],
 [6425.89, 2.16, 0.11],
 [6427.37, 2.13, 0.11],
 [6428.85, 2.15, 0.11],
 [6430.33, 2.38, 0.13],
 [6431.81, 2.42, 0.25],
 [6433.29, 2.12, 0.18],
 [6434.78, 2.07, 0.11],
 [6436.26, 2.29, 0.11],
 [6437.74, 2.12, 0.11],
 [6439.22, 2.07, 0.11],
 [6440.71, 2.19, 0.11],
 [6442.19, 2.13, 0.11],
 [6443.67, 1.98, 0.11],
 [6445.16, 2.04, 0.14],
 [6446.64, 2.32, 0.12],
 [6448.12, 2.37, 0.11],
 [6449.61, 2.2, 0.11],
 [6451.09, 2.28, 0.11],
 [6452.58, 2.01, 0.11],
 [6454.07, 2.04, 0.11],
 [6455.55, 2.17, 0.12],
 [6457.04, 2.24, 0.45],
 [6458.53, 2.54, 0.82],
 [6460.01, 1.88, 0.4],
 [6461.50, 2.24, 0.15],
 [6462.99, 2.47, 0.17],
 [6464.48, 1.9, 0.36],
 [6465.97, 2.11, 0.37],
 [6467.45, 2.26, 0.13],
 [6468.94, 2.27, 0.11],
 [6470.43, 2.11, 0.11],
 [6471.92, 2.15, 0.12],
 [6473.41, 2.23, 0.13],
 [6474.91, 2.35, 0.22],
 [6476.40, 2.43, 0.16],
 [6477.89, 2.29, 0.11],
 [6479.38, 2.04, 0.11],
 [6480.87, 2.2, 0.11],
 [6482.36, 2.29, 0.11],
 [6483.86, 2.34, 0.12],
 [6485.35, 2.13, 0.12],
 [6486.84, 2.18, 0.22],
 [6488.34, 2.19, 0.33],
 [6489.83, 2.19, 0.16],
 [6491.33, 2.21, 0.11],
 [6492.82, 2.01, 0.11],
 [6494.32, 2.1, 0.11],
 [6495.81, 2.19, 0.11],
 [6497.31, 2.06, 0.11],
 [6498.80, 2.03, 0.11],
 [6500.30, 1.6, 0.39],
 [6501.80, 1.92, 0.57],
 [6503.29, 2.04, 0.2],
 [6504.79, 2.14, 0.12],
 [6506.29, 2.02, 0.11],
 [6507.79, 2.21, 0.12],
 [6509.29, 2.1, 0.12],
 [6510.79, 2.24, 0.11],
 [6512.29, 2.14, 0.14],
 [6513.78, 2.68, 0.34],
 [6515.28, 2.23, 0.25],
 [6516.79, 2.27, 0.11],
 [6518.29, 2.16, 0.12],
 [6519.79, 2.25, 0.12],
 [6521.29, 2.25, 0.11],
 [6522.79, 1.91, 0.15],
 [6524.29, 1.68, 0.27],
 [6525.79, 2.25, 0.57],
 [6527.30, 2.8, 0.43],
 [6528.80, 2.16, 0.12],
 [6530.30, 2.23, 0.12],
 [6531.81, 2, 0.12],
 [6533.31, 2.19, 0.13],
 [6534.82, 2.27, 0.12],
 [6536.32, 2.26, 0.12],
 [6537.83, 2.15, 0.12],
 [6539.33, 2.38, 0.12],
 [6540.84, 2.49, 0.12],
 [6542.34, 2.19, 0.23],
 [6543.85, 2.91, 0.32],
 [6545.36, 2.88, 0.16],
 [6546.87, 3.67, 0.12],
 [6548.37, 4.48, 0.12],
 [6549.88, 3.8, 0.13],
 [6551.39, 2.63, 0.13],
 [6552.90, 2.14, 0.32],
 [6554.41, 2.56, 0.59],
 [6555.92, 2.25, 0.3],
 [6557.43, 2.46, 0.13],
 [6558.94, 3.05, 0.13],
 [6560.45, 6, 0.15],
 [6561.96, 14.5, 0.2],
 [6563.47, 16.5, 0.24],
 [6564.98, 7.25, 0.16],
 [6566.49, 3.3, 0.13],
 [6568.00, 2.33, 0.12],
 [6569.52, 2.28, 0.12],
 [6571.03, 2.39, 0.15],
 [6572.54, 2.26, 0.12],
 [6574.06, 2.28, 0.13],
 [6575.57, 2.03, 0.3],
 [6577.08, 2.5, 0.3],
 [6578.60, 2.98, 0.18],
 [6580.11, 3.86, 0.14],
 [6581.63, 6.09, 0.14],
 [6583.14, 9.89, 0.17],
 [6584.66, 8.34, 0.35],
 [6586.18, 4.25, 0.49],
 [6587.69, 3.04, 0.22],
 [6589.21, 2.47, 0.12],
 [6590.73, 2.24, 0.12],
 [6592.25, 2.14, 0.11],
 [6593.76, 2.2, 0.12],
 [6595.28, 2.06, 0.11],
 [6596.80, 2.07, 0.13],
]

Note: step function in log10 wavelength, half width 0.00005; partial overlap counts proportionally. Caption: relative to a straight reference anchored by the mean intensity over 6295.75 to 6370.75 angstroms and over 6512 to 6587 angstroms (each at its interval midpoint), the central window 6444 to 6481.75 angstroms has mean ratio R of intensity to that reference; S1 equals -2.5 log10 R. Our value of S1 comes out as 0.34 mag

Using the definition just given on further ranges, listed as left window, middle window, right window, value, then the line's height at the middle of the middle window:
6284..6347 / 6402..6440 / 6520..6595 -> 0.26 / 2.8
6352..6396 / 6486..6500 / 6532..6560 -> 0.21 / 2.57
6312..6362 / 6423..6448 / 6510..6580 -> 0.21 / 2.66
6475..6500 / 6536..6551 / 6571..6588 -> 0.18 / 3.45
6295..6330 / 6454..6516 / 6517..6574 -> 0.39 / 3.1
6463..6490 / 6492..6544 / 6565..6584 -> 0.28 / 2.84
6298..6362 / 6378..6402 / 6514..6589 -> 0.15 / 2.56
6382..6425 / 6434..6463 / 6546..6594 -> 0.27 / 2.79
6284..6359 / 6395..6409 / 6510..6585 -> 0.19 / 2.65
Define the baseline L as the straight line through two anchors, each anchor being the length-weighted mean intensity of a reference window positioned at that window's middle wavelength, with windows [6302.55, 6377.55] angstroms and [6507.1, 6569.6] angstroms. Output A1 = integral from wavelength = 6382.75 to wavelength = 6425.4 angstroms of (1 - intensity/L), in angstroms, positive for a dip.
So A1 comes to 5.1 angstroms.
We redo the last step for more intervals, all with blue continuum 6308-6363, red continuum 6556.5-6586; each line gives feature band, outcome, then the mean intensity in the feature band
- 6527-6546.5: 9.8 angstroms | 2.39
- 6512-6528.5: 8.4 angstroms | 2.24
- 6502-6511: 4.7 angstroms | 2.11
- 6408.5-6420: 3.4 angstroms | 2.24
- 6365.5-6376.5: 1.8 angstroms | 2.19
